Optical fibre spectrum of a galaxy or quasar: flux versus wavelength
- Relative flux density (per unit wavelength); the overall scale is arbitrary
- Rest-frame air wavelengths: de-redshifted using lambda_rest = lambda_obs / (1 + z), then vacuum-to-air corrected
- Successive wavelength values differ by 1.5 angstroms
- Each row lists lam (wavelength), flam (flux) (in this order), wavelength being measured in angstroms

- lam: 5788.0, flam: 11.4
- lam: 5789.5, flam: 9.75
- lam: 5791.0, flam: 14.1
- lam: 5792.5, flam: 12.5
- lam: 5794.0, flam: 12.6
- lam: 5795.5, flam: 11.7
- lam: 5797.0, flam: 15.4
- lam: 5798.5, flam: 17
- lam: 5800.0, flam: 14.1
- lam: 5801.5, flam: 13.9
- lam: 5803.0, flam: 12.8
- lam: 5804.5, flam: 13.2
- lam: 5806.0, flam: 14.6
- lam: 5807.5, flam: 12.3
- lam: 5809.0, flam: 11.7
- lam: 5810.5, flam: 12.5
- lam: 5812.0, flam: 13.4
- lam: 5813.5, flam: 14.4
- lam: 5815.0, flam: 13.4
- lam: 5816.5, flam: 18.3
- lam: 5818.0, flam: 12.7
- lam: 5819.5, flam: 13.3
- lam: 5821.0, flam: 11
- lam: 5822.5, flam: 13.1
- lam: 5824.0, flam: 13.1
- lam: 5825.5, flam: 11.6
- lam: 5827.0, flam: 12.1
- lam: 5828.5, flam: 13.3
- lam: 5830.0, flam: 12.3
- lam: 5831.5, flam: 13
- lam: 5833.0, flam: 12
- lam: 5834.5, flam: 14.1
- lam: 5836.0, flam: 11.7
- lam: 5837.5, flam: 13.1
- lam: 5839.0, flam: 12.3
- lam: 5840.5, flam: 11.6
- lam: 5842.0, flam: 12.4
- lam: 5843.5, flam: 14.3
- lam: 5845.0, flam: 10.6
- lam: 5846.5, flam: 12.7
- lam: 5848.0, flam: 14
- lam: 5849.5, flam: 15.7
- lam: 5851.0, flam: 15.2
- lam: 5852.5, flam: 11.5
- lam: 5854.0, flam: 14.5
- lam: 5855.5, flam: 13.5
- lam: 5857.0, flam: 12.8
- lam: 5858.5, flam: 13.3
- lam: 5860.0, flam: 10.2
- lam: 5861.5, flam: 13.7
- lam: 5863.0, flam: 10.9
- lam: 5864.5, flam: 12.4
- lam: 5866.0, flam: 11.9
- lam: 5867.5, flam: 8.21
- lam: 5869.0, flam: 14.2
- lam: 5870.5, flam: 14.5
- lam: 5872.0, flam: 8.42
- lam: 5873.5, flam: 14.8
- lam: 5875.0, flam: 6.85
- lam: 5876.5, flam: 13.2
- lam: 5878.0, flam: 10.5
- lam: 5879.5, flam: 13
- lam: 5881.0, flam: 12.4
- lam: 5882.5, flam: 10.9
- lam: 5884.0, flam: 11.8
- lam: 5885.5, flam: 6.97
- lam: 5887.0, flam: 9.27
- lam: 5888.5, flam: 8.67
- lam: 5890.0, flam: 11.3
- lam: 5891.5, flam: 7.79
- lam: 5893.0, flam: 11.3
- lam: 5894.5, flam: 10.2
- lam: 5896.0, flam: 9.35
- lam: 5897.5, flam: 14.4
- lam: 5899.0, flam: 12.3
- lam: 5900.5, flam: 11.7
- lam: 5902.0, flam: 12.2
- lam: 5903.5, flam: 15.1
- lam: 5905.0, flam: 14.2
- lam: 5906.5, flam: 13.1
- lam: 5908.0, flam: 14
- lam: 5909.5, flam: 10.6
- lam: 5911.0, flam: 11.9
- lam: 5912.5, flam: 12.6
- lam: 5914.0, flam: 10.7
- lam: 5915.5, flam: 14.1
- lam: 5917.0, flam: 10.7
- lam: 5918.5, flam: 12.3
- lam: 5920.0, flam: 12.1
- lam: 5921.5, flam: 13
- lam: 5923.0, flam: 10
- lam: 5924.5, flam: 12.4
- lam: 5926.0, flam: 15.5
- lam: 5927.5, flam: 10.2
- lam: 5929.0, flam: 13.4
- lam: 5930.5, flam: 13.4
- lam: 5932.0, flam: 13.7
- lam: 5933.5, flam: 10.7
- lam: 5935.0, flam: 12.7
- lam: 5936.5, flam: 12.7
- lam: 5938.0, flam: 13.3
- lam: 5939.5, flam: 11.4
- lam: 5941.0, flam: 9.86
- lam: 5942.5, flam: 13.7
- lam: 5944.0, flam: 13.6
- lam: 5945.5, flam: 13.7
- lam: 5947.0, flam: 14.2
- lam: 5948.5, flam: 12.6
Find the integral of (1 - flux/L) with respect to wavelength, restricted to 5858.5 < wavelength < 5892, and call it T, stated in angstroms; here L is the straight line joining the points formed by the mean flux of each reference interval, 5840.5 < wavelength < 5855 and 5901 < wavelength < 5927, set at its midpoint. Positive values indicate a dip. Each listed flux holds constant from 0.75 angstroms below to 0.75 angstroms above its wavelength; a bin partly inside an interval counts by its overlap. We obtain 5.0 angstroms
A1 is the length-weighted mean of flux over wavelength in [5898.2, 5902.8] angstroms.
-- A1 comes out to 12.1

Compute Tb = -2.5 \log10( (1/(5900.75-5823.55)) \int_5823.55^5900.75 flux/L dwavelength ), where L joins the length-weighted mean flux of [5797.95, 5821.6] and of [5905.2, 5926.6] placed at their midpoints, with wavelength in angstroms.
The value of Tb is 0.09 mag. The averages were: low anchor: 13.7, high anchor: 12.4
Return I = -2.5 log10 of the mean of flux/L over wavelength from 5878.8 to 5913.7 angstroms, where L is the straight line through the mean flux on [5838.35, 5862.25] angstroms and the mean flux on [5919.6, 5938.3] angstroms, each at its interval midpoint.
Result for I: 0.11 mag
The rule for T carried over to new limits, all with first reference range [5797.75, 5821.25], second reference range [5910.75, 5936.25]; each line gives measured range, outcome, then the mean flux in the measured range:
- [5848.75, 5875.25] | 1.3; 12.5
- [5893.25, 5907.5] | 0.1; 12.5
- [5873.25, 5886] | 1.8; 11.1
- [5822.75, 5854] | 1.1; 12.9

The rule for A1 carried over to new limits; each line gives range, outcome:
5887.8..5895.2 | 9.86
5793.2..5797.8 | 13.3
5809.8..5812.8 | 13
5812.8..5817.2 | 15.3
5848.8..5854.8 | 14.2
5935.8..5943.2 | 12.2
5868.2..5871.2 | 14.2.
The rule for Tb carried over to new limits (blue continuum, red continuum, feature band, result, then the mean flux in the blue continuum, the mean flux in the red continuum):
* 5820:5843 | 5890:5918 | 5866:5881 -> 0.06 mag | 12.5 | 12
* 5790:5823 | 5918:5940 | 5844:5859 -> -0.02 mag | 13.5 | 12.5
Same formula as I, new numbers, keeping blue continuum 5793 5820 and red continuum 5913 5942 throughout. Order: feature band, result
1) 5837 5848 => 0.06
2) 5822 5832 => 0.07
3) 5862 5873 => 0.12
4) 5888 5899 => 0.19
